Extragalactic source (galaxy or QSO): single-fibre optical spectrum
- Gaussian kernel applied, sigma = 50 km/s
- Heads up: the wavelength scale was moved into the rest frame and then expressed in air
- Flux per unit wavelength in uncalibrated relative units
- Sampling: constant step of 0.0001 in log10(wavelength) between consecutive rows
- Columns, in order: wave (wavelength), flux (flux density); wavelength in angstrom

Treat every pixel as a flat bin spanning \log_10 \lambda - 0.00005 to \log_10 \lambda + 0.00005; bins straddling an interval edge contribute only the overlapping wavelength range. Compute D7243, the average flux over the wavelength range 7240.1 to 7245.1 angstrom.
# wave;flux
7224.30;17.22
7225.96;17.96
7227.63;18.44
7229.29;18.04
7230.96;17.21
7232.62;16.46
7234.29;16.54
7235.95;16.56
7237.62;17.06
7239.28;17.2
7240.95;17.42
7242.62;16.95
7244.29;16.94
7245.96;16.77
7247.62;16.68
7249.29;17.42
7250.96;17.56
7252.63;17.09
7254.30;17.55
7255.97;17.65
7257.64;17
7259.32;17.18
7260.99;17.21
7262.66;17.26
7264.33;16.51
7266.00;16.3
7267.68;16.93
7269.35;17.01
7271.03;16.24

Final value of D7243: 17.1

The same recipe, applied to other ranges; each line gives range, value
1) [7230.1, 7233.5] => 16.8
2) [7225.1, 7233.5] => 17.6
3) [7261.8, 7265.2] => 16.9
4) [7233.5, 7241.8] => 17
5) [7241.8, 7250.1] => 17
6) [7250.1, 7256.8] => 17.5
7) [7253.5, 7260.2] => 17.3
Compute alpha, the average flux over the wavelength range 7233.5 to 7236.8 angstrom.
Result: 16.6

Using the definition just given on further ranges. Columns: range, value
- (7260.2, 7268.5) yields 16.8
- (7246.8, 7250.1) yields 17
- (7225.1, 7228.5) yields 18.2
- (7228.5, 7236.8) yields 17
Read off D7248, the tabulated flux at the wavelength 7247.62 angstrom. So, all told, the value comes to 16.68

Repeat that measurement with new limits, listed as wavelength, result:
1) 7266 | 16.3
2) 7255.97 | 17.65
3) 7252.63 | 17.09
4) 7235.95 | 16.56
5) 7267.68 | 16.93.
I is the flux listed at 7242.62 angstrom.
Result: 16.95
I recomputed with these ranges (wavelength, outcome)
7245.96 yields 16.77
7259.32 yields 17.18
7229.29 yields 18.04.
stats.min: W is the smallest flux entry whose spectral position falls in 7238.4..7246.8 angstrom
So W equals 16.77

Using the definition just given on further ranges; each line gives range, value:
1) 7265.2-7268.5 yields 16.3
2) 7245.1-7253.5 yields 16.68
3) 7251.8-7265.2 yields 16.51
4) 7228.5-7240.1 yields 16.46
